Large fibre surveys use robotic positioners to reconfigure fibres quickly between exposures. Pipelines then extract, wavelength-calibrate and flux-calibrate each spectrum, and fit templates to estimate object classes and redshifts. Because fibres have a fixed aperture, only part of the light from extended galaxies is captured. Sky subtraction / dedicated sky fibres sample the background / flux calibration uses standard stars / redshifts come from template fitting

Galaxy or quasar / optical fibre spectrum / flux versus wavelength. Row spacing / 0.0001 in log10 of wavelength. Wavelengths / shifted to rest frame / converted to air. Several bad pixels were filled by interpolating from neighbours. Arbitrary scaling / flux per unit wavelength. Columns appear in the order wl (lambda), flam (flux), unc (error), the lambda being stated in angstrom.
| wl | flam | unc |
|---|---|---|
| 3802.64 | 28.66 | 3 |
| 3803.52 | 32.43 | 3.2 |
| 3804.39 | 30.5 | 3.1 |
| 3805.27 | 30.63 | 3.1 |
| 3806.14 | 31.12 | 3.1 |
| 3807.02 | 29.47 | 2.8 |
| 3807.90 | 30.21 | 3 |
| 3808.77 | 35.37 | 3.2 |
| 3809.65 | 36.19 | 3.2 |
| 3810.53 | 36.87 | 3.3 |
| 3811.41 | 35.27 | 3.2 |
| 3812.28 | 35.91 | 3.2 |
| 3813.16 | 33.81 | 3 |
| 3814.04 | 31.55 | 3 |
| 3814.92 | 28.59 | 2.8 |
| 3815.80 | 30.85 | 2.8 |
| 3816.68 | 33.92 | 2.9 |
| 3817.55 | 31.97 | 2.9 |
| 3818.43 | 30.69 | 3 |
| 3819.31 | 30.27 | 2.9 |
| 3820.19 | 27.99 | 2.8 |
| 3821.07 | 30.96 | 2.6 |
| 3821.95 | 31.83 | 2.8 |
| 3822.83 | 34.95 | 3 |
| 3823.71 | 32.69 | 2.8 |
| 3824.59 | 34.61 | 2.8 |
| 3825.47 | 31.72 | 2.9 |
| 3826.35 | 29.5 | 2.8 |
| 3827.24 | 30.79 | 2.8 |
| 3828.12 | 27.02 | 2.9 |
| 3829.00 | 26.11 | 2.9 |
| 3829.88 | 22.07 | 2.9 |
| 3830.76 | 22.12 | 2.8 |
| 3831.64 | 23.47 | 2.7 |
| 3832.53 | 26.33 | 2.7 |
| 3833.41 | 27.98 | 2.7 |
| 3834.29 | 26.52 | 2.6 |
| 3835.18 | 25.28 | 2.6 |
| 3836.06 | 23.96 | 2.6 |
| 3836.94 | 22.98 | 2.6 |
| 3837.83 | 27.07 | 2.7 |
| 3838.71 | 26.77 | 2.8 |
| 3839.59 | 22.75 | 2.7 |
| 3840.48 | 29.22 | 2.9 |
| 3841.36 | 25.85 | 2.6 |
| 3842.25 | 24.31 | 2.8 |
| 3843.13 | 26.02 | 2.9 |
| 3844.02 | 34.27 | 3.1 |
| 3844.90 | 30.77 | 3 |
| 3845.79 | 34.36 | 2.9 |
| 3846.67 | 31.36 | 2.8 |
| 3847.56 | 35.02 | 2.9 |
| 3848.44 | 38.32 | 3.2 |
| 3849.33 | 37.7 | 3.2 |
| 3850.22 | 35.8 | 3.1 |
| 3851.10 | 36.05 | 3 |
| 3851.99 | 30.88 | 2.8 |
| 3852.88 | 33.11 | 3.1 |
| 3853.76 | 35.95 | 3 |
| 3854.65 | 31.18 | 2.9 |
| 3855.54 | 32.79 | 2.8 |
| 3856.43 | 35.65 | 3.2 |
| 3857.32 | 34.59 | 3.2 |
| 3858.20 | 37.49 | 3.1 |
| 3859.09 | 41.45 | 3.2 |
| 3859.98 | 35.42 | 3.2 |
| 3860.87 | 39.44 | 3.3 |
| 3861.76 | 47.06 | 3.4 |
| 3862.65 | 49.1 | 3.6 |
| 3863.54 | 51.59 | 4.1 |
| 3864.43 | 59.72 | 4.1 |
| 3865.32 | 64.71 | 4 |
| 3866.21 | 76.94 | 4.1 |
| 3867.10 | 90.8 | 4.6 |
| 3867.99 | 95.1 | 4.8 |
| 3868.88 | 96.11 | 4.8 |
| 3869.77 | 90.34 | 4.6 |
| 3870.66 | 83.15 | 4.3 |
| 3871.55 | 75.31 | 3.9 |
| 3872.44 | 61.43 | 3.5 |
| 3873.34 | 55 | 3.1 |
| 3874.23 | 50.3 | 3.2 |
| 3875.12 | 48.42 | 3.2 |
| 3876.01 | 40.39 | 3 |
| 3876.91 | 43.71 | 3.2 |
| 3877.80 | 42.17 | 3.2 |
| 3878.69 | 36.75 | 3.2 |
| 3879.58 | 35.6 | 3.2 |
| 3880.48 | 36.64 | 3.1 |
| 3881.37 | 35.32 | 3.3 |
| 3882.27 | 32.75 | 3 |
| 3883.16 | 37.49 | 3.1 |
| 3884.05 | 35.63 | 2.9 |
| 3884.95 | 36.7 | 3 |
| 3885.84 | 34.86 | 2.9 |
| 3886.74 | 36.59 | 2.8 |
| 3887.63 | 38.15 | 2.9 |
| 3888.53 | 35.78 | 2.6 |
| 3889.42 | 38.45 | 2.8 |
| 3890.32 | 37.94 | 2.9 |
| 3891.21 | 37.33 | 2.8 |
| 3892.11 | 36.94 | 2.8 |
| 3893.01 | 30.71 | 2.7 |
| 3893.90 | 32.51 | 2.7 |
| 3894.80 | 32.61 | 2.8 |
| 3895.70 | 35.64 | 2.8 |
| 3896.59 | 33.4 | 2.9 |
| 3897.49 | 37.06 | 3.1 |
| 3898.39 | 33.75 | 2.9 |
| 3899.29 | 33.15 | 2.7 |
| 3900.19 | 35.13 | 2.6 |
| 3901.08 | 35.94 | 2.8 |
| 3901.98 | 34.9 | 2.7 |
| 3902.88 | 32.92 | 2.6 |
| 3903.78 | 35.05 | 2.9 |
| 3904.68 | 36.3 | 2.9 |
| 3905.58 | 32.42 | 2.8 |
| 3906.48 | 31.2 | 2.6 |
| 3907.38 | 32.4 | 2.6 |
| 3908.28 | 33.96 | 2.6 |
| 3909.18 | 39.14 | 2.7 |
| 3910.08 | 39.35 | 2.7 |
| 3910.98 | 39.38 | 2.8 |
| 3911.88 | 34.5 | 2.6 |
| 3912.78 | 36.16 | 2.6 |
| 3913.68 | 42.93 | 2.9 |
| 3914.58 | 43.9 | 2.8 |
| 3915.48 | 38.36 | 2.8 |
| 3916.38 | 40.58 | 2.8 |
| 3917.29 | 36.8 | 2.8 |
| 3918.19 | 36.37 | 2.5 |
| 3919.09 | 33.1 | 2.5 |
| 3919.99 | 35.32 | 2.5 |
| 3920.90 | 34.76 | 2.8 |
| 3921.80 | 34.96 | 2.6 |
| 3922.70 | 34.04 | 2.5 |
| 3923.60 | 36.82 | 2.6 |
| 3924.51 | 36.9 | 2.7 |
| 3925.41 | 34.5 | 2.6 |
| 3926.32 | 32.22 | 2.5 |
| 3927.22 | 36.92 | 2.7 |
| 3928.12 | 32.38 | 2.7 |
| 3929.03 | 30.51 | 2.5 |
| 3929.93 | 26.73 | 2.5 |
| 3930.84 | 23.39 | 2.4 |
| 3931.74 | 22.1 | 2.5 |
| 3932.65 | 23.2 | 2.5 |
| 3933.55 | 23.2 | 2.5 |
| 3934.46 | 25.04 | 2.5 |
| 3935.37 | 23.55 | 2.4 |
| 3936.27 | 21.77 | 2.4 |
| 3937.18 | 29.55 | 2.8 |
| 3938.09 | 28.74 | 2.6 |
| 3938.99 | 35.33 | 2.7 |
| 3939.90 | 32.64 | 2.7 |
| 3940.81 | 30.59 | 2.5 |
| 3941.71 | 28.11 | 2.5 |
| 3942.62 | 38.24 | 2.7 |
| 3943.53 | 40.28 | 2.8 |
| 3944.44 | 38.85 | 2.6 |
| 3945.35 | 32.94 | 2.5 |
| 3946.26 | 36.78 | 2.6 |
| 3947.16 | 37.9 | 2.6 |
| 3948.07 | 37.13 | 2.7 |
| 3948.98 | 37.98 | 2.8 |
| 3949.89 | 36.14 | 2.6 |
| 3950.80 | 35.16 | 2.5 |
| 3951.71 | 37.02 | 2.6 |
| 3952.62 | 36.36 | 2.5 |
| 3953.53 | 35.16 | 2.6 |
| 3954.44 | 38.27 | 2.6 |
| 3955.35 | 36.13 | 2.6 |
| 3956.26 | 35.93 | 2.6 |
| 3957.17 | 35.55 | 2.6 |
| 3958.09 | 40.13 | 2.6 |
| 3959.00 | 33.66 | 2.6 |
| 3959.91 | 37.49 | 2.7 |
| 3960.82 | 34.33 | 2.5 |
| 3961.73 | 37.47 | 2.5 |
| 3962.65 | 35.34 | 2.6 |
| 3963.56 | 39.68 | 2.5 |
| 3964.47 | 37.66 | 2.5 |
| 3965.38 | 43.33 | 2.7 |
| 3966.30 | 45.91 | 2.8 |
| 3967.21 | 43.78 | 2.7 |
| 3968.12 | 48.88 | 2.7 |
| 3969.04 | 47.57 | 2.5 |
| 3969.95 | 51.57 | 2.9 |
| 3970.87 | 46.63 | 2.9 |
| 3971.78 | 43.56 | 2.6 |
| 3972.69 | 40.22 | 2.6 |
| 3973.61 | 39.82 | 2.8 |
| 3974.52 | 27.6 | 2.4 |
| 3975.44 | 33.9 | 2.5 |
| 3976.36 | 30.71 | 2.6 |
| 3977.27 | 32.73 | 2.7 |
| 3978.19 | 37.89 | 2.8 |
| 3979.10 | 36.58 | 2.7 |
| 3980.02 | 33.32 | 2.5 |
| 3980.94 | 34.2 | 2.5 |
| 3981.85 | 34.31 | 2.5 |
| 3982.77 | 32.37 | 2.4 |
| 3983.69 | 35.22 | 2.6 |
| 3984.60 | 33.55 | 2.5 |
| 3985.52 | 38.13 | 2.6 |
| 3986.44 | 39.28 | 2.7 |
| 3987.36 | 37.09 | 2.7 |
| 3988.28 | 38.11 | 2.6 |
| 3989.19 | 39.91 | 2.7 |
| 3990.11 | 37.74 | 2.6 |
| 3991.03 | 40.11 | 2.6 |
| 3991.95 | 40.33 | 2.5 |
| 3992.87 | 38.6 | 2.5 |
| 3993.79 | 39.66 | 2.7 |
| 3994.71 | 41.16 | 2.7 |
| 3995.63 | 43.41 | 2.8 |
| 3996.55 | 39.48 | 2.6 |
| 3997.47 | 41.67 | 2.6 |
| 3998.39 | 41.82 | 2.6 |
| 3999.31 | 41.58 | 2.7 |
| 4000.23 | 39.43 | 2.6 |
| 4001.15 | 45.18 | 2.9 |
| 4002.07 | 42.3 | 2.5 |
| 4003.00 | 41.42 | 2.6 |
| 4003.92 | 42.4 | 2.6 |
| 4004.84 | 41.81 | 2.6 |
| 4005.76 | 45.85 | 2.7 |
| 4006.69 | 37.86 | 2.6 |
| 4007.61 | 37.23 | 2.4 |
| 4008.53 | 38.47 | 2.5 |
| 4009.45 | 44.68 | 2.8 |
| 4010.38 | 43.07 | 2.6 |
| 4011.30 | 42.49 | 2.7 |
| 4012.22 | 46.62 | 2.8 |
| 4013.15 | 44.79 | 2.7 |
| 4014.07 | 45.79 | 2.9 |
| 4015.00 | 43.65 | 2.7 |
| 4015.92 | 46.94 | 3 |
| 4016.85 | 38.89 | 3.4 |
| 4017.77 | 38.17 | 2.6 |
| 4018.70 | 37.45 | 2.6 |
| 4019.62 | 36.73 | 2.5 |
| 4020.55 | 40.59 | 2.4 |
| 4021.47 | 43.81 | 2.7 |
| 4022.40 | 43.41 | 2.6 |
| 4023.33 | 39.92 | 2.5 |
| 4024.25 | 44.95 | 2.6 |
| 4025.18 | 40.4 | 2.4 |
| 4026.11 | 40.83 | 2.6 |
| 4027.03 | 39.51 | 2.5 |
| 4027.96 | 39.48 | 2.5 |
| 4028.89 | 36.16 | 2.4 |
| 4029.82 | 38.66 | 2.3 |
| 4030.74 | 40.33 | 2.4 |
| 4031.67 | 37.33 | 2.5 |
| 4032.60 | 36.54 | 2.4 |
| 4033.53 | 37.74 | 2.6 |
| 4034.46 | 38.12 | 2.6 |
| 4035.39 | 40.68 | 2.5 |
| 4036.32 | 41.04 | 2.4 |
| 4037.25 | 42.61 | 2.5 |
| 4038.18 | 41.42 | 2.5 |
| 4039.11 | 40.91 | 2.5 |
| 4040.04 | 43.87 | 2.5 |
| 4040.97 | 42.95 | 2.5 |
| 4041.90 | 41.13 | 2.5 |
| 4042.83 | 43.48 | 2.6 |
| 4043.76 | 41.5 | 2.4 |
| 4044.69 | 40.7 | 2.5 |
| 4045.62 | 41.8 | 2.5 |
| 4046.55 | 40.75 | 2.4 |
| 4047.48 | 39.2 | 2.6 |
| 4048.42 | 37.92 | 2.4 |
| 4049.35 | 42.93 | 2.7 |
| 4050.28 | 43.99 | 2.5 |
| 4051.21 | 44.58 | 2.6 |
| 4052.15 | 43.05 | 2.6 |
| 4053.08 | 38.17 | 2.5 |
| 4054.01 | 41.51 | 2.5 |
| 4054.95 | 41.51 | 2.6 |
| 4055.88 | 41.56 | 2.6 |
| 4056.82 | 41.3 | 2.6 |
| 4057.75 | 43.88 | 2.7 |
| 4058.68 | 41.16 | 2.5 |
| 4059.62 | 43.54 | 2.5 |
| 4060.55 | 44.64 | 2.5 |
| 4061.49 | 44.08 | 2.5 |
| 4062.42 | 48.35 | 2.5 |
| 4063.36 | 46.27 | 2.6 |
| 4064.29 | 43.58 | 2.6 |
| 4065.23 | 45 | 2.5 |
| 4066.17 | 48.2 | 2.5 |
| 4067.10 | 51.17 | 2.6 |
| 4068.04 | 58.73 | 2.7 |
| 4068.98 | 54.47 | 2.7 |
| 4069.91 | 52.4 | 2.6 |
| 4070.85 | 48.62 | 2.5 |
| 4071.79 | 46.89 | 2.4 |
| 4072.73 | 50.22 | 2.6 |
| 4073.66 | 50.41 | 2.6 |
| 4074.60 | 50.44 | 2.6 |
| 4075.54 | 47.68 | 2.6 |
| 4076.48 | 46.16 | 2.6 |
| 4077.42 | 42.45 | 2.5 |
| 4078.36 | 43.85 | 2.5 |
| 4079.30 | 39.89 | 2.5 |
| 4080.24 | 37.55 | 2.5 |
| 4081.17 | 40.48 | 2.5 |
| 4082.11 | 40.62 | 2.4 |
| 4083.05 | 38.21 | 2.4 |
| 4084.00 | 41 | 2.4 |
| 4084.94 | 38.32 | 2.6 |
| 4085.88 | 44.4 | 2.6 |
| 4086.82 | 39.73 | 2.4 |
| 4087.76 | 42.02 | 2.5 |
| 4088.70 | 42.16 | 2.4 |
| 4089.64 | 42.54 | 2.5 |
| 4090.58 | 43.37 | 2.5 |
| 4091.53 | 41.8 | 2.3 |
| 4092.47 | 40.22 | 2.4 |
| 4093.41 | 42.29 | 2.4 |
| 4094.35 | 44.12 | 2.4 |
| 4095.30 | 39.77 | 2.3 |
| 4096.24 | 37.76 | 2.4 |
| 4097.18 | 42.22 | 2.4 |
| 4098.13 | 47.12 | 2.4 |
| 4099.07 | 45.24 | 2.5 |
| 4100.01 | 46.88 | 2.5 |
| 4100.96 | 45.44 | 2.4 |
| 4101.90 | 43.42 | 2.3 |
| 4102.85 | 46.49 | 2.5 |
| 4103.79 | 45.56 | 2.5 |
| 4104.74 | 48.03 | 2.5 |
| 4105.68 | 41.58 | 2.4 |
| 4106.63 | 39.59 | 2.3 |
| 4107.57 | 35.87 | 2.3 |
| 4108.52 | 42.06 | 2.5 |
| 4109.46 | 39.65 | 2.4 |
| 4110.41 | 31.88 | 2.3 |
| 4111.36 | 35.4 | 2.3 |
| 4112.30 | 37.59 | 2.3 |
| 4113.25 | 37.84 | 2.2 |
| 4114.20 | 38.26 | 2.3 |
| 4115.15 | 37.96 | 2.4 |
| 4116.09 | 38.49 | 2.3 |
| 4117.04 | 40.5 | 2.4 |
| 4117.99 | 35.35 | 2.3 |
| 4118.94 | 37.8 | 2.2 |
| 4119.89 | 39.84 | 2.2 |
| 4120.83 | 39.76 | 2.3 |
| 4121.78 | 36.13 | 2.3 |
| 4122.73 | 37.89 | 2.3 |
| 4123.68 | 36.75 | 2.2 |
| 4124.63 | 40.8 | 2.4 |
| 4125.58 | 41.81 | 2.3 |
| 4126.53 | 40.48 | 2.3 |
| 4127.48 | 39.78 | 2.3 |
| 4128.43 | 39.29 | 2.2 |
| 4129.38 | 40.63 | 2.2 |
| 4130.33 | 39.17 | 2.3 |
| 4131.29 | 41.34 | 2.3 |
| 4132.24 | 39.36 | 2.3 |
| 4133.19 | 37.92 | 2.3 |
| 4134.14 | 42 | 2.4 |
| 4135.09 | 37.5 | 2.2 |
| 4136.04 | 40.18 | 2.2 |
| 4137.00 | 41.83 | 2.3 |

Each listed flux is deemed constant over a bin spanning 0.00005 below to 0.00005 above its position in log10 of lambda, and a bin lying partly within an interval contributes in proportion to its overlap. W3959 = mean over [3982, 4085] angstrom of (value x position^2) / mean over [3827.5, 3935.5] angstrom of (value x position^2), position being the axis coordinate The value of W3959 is 1.20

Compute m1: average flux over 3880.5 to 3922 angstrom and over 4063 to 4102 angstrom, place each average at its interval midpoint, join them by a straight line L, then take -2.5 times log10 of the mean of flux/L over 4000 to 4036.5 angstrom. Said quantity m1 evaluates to 0.01 mag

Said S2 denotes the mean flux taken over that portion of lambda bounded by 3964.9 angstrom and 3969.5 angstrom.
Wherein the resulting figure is 45.9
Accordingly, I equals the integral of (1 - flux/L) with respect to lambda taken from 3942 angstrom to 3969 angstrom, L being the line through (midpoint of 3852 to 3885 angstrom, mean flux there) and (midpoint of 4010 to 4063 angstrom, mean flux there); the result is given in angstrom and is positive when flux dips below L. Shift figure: 4.5 angstrom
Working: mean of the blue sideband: 50.3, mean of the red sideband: 41.5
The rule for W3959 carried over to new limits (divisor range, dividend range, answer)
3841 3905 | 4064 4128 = 1.12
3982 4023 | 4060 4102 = 1.14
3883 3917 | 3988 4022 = 1.21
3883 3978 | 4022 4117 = 1.28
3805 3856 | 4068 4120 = 1.59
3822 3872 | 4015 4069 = 1.16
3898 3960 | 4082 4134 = 1.30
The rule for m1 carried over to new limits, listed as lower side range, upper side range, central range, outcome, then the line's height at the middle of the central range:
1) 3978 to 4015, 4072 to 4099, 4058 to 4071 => -0.137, 42.1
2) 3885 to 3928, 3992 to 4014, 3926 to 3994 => 0.104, 39.1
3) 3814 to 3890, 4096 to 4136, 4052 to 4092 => -0.114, 40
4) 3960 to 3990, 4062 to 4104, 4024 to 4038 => 0.057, 41.7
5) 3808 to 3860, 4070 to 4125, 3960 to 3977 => -0.108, 36.5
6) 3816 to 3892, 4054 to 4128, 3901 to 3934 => 0.176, 40.2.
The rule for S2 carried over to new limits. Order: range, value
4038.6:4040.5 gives 42.4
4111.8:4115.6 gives 37.9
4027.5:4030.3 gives 38.2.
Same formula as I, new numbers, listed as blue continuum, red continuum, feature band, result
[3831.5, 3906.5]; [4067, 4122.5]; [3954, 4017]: 2.5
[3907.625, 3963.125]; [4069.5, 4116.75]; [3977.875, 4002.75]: -1.0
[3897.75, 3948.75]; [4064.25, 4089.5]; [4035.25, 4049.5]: 0.4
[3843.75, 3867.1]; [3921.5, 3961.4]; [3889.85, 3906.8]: 1.3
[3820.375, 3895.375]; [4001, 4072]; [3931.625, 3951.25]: 4.4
